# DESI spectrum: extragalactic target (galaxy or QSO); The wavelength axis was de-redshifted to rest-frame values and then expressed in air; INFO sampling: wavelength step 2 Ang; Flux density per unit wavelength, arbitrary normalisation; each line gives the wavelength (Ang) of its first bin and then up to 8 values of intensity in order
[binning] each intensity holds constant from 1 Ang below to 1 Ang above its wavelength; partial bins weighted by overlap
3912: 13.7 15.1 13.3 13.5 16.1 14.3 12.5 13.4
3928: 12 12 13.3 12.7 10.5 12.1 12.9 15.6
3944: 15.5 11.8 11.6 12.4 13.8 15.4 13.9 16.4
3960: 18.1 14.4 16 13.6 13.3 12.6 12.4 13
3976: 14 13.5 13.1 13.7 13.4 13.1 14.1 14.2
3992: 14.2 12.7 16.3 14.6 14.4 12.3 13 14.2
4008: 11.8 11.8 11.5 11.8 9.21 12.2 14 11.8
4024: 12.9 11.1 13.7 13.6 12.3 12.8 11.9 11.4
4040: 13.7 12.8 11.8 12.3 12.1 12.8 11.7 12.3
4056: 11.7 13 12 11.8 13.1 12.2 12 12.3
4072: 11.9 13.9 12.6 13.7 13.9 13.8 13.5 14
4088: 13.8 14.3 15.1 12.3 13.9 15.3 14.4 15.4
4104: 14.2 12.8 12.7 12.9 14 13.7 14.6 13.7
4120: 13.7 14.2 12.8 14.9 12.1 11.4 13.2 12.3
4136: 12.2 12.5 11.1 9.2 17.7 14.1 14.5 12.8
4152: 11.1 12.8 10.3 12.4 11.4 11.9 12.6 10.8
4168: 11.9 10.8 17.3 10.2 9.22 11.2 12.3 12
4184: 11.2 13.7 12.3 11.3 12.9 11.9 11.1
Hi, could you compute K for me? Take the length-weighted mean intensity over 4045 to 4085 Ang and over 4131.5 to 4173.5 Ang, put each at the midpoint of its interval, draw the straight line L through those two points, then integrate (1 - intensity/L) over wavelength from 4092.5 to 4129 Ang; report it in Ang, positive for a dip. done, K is -3.5 Ang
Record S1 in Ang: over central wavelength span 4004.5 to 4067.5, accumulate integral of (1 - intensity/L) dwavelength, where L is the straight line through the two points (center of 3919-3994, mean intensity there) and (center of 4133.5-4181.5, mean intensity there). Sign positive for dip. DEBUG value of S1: 3.7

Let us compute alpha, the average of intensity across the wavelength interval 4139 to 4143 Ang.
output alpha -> 10.1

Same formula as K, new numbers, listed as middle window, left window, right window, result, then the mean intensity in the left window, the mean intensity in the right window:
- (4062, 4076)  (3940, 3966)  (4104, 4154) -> 1.1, 14.5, 13.1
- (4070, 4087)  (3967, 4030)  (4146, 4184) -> -1.1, 13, 12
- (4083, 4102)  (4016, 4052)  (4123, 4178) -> -2.7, 12.4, 12.3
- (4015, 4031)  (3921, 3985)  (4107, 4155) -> 1.3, 13.5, 13.1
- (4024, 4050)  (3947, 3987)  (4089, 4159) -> 2.1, 13.9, 13.3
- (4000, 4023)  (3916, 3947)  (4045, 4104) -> 1.6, 13.2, 13.2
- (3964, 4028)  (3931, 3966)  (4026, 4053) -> 0.4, 13.9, 12.5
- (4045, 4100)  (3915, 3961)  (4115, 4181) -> -0.5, 13.6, 12.5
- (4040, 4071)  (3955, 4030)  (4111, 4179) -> 1.8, 13.4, 12.6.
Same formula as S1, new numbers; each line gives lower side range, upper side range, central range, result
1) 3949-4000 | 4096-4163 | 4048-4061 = 1.29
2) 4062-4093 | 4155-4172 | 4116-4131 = -0.98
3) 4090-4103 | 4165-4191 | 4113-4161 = 1.02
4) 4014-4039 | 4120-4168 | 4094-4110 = -1.91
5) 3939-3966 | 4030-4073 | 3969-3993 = 0.63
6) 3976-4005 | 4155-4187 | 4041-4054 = 0.89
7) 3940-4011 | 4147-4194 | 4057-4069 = 0.62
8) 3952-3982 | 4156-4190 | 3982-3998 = -0.06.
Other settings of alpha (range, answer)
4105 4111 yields 12.8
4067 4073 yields 12.1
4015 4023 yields 11.8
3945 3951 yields 11.9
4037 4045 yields 12.4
